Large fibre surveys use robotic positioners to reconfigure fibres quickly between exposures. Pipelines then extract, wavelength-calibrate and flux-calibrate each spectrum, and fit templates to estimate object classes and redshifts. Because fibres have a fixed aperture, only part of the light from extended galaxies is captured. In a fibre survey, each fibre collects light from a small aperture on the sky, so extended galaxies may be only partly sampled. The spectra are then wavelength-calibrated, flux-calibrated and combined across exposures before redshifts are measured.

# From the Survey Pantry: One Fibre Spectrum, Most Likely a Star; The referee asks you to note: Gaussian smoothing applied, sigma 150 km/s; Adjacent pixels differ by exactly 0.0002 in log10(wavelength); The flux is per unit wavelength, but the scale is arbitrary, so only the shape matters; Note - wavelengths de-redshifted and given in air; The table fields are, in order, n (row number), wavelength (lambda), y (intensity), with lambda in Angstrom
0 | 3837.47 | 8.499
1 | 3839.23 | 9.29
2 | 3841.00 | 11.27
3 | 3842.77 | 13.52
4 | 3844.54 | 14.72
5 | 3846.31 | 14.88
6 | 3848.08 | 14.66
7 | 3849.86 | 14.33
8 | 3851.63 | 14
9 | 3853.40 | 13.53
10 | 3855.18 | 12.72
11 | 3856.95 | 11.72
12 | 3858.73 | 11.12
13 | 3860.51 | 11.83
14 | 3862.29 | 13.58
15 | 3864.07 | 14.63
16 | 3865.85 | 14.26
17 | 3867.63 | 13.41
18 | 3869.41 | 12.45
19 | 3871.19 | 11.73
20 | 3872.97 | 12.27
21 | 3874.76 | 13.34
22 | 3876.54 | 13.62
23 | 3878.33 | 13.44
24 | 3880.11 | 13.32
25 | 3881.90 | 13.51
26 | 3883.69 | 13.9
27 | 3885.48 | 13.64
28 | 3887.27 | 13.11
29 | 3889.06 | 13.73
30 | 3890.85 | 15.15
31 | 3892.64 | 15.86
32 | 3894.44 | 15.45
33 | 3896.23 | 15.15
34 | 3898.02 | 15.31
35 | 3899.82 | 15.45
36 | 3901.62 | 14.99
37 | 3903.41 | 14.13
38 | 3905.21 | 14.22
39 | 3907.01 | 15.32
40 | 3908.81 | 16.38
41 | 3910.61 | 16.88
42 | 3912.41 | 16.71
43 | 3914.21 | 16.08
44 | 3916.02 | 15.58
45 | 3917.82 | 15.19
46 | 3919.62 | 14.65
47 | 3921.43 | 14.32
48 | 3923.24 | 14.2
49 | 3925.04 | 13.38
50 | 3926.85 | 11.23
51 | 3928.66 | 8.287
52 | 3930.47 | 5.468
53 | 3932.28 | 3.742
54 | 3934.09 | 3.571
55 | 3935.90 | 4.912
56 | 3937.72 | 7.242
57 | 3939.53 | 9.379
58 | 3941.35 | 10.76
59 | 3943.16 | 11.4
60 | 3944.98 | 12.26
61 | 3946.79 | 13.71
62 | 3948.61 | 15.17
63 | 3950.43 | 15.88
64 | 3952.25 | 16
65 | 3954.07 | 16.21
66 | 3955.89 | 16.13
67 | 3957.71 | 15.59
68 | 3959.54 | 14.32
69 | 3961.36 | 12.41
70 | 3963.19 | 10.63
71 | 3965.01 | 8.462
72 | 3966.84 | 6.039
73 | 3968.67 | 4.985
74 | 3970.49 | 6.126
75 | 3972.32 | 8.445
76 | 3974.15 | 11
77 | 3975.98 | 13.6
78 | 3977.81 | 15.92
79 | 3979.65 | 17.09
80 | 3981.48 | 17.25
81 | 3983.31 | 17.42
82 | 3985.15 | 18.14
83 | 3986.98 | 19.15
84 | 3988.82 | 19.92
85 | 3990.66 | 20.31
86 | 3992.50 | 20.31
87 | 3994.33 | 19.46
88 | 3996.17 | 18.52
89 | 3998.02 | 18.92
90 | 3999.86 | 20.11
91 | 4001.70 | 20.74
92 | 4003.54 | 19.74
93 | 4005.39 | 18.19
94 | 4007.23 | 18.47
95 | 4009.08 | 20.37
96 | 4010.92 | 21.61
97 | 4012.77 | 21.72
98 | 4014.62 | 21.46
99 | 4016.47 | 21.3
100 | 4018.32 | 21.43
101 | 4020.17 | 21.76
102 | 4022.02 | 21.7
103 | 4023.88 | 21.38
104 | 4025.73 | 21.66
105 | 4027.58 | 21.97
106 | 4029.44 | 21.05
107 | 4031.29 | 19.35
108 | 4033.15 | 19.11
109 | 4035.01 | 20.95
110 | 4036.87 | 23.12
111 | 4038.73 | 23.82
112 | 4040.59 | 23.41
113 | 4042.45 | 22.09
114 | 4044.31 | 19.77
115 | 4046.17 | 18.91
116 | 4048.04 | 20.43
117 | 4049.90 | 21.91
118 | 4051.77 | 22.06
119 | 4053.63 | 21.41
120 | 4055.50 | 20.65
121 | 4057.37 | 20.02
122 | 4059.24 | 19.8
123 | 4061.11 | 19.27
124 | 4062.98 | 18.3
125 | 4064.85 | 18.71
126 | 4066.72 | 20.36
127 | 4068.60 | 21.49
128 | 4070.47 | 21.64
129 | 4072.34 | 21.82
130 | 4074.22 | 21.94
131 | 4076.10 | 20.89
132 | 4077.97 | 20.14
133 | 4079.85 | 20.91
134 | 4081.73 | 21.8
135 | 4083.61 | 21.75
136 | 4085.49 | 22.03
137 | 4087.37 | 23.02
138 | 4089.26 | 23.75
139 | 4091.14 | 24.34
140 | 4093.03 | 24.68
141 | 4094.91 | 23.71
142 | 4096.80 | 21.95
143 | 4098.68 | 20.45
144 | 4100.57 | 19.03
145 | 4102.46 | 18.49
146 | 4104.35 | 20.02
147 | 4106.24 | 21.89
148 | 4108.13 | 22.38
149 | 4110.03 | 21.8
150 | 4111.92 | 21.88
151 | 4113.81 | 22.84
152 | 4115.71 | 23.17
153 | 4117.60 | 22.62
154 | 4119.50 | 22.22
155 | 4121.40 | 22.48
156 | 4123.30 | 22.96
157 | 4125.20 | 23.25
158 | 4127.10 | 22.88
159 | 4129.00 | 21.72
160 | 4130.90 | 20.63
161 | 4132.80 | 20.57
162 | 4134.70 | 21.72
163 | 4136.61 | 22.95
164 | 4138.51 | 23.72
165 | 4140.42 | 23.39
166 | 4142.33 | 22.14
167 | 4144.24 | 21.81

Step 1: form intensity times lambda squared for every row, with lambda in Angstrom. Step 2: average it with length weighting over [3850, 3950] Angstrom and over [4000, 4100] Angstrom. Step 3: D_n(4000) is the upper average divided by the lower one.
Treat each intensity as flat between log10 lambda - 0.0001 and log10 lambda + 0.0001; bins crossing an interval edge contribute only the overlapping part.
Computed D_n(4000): 1.77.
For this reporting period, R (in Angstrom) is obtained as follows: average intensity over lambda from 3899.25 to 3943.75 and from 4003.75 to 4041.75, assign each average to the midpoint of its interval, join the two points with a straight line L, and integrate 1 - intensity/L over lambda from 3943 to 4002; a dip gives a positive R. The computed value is 6.57 Angstrom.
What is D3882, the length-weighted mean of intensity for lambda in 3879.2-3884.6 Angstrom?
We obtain 13.6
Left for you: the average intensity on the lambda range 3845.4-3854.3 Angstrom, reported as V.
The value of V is 14.3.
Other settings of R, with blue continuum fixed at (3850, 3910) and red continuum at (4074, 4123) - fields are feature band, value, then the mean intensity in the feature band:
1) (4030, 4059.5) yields -1.7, 21.1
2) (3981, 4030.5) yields -4.4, 20.2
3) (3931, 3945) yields 7.4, 7.57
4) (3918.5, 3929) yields 1.7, 13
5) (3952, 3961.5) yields 0.8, 15.3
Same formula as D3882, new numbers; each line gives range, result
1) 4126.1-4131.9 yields 21.8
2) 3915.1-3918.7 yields 15.4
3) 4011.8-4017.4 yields 21.5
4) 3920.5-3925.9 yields 14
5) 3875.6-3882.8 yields 13.5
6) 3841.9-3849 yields 14.4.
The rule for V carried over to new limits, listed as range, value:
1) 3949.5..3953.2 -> 15.9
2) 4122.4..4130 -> 22.7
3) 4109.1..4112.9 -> 21.9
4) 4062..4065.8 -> 18.5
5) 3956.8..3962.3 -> 14.1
